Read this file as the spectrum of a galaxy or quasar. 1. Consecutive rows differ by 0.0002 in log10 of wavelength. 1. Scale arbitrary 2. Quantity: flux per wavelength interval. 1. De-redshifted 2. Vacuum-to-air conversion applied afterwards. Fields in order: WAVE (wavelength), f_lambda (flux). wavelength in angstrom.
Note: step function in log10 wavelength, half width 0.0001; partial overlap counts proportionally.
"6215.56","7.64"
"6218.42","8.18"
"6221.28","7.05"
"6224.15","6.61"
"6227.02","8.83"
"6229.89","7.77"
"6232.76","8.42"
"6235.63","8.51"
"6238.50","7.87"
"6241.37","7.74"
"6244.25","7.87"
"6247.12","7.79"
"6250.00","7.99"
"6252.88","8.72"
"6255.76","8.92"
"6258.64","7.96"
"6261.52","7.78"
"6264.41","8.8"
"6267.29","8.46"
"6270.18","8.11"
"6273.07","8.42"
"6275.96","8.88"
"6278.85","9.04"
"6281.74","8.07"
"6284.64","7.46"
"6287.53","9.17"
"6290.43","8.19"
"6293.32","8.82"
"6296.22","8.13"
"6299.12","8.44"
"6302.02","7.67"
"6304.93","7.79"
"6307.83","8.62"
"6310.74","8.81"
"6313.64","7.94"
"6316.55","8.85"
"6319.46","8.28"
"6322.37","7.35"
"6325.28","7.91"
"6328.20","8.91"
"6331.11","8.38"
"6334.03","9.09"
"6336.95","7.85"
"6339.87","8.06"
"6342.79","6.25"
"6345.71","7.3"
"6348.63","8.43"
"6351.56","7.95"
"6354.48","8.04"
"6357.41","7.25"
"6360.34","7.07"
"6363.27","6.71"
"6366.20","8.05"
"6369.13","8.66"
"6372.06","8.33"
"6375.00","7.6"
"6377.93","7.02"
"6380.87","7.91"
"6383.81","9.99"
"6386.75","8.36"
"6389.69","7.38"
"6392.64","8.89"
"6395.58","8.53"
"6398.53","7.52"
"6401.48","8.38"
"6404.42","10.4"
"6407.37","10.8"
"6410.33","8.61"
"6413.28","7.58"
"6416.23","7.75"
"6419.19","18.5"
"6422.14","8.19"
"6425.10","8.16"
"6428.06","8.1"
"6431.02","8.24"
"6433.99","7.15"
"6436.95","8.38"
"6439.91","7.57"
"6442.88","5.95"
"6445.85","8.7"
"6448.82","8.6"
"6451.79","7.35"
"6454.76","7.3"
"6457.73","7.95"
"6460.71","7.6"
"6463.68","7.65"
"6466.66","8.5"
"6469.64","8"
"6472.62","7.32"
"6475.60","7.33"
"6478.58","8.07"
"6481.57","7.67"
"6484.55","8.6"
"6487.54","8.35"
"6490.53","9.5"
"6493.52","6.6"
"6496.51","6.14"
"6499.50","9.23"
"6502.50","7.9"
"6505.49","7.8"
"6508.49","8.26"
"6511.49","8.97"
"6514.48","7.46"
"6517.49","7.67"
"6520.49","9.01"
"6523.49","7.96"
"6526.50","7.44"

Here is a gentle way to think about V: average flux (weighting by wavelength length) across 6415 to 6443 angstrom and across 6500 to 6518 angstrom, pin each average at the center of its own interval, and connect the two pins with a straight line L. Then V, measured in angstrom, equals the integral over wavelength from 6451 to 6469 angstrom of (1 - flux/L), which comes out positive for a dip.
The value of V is 1.8 angstrom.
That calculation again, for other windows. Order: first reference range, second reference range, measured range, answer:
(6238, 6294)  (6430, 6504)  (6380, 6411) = -3.20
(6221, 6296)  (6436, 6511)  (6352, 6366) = 1.16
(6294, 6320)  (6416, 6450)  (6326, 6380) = 4.14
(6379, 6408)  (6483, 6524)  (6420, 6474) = 3.08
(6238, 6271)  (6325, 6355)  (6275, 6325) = -1.33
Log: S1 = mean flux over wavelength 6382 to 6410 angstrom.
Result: 8.89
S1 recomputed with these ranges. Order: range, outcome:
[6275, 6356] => 8.2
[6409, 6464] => 8.4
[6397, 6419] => 9.29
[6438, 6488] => 7.79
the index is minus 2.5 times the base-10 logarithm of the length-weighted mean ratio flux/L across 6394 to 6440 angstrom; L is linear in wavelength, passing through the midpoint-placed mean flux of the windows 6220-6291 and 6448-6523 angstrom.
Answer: -0.13 mag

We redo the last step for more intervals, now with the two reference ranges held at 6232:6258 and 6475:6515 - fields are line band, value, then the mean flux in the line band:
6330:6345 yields 0.03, 7.88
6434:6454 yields 0.05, 7.7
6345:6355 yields 0.02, 7.97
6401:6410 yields -0.22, 9.86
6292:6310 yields -0.01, 8.26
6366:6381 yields 0.02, 7.92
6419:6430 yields -0.20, 9.73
